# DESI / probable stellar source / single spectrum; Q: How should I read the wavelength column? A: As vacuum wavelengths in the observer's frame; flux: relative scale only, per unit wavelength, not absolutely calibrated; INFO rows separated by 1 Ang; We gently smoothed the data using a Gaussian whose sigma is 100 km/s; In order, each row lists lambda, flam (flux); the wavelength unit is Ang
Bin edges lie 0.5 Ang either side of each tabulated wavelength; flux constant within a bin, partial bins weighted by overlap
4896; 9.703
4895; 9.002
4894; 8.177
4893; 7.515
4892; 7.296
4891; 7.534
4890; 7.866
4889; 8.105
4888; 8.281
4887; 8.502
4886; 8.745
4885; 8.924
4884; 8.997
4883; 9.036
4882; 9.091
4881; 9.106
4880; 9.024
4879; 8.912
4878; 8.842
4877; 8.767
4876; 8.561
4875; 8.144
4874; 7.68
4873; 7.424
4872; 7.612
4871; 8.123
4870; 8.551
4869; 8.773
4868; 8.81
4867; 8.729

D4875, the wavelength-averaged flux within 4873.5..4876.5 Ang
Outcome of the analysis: 8.13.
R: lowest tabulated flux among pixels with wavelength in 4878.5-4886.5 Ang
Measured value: 8.745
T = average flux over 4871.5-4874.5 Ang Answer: 7.57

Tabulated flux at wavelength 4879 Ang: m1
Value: 8.912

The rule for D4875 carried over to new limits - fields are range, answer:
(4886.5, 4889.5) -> 8.3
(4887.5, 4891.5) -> 7.95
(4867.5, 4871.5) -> 8.56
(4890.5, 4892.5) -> 7.42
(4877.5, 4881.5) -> 8.97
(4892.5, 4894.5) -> 7.85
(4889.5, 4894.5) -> 7.68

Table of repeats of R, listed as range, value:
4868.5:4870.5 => 8.551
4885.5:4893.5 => 7.296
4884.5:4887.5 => 8.502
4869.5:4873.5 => 7.424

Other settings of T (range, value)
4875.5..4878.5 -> 8.72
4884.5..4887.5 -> 8.72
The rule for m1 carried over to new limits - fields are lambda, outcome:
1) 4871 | 8.123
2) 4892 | 7.296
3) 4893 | 7.515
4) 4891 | 7.534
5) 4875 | 8.144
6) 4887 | 8.502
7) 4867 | 8.729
